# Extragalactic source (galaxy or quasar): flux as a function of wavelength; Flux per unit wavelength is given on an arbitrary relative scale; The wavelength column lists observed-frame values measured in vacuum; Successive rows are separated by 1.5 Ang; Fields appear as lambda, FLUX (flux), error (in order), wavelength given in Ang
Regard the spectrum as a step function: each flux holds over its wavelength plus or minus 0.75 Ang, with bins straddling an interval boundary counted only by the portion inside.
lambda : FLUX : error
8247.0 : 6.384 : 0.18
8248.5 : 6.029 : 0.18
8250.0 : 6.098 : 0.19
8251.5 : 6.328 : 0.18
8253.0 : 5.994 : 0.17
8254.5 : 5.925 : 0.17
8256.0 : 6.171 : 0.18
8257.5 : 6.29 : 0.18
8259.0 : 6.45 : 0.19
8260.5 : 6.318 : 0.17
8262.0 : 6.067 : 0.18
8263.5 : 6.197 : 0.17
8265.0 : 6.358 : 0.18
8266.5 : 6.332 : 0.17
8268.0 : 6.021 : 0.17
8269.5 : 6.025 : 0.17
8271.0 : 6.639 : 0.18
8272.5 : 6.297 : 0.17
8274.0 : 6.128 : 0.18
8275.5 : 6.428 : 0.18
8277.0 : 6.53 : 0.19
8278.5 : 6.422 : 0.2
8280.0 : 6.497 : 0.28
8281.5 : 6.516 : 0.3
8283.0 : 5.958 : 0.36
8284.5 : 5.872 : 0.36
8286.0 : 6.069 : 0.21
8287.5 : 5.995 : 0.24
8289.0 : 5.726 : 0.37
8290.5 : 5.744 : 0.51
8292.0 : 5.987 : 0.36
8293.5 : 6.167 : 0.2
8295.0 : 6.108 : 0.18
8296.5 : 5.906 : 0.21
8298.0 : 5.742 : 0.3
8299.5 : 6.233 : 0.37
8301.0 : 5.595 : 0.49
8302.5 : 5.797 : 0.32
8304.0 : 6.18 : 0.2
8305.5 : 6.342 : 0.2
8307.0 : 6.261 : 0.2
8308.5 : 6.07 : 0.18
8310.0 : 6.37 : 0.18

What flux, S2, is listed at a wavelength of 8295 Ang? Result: 6.108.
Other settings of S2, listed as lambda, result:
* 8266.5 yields 6.332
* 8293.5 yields 6.167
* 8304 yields 6.18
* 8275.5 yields 6.428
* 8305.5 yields 6.342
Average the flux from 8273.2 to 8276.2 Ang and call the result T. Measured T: 6.28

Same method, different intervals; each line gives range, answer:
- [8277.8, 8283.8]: 6.34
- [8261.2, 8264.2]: 6.13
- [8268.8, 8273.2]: 6.32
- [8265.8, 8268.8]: 6.17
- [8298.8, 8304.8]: 5.95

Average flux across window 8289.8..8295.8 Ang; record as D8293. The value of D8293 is 6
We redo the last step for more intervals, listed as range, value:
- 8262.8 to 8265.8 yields 6.28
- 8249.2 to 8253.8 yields 6.14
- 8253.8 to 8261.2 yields 6.23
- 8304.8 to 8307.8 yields 6.3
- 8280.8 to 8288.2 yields 6.08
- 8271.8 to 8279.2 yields 6.36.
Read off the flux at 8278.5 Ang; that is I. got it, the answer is 6.422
